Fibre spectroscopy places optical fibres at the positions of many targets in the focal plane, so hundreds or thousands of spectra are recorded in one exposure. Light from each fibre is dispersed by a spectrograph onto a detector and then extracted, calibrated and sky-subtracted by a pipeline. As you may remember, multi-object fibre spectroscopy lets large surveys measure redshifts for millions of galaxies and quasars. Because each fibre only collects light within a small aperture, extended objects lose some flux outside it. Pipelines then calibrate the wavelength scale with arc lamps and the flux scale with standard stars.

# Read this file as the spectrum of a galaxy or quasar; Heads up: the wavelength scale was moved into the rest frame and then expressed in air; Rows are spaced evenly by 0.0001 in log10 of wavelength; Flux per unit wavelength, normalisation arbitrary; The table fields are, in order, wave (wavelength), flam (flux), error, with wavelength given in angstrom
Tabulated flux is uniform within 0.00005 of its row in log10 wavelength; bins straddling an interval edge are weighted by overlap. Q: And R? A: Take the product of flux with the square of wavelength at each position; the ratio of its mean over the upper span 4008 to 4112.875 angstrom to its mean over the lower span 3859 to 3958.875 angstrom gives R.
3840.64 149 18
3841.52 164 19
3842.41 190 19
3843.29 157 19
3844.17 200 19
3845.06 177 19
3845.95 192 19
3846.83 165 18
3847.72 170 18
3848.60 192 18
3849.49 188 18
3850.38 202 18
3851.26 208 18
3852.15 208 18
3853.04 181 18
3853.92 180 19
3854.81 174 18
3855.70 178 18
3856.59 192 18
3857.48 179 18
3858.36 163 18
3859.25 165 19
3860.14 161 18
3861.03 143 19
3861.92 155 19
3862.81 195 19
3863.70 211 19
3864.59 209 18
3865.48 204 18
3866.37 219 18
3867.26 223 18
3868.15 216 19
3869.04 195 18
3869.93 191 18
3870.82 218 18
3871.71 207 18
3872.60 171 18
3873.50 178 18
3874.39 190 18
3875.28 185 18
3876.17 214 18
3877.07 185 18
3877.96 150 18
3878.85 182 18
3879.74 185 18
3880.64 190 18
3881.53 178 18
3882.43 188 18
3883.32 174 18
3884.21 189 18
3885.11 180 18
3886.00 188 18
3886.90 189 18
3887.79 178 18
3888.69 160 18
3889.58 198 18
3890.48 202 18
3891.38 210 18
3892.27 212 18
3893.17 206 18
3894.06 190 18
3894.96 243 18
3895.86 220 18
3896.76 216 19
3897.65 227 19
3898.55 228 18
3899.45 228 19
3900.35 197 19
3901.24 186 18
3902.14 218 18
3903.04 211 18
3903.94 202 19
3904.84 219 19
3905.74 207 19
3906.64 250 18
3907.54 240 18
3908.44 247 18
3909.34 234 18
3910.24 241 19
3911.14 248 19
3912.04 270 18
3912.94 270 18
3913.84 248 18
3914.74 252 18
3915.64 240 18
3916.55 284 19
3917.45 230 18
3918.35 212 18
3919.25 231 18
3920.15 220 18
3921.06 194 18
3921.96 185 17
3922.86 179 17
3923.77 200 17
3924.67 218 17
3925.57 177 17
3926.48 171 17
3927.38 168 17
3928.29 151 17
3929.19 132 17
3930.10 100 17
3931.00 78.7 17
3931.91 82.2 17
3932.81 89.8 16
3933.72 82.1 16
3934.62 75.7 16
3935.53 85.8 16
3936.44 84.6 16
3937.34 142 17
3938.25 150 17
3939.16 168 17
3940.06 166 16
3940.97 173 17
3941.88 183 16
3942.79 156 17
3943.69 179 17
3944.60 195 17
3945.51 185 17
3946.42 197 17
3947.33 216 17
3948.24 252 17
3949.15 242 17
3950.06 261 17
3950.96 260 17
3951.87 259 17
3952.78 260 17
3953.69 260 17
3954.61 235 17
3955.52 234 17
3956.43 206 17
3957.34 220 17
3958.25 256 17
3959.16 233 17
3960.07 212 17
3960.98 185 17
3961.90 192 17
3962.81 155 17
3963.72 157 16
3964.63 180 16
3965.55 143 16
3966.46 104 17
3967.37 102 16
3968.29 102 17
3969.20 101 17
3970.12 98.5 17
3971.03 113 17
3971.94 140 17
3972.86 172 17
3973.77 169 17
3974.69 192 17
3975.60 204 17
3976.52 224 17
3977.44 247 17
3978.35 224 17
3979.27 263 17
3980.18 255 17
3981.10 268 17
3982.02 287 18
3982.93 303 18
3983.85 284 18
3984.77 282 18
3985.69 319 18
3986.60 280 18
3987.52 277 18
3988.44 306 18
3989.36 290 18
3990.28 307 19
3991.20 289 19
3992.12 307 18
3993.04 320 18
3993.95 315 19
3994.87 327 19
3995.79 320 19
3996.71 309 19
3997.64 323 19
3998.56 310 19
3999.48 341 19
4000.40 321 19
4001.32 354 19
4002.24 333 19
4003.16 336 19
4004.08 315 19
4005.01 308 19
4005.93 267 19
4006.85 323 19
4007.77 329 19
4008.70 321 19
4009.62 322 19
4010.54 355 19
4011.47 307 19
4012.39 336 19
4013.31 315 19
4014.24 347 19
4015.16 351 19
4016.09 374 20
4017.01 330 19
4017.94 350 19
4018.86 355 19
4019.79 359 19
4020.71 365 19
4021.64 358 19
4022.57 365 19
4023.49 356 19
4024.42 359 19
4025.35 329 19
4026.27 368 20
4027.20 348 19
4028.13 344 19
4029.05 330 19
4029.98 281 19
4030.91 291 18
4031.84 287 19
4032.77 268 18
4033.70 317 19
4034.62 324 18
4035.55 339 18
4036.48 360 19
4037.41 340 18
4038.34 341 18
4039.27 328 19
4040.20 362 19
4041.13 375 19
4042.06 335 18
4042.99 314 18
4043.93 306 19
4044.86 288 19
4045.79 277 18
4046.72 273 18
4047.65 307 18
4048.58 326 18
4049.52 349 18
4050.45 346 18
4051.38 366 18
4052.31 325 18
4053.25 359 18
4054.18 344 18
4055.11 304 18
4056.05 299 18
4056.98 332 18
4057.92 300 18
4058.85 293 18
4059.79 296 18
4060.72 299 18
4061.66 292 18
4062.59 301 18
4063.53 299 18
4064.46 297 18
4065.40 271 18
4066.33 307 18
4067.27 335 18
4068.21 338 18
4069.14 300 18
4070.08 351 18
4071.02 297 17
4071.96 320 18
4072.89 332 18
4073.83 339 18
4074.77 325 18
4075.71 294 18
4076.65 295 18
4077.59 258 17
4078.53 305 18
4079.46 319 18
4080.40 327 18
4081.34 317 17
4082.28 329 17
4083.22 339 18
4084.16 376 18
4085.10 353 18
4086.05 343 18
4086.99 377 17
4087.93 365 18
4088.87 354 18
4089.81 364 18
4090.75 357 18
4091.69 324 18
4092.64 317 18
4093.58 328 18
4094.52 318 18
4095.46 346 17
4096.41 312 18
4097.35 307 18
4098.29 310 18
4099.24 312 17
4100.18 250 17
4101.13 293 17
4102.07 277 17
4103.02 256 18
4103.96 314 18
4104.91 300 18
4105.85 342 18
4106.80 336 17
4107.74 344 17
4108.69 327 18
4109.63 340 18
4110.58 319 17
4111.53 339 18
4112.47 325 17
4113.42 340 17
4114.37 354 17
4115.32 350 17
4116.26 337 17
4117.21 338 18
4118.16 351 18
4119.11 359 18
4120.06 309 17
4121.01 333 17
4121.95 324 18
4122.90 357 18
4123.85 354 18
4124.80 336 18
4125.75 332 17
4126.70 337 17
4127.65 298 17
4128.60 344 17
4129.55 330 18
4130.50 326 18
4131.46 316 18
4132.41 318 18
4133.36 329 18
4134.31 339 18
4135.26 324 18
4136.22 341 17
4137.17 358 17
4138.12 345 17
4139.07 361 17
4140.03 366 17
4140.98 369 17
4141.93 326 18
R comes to 1.8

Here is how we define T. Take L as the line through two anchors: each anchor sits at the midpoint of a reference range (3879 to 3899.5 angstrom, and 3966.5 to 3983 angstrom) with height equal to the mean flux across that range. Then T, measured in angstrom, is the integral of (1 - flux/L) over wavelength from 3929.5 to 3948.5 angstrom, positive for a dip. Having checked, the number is 4.78 angstrom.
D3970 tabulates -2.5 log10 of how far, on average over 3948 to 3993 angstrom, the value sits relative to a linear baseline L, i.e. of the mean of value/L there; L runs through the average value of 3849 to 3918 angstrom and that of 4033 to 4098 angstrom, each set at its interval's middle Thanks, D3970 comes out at 0.17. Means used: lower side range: 204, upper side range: 324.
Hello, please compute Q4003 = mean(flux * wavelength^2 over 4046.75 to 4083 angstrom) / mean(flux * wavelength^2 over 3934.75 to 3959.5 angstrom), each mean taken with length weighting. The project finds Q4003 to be 1.7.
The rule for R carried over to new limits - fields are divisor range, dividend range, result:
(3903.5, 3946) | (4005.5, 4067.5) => 1.86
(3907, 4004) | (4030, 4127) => 1.57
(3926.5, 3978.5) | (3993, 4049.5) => 1.97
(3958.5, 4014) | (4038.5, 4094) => 1.31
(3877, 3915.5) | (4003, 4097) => 1.67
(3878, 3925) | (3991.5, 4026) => 1.65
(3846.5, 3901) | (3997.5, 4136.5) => 1.87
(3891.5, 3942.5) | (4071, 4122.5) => 1.86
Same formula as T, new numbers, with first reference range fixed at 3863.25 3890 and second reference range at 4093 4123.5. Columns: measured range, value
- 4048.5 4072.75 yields -1.7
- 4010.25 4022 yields -3.3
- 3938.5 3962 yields 1.9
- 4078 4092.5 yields -1.5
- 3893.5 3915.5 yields -2.3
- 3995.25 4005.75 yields -2.4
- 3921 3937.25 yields 6.3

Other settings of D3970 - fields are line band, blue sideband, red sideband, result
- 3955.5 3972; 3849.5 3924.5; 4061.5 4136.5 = 0.45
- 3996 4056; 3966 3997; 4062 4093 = -0.19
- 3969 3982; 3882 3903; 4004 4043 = 0.41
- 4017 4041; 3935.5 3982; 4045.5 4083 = -0.23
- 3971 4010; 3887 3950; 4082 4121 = -0.14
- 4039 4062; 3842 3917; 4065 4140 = -0.08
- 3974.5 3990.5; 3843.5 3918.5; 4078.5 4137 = -0.03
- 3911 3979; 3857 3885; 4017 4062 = 0.32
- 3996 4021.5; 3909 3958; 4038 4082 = -0.24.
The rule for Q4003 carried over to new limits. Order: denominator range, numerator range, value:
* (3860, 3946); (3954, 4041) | 1.55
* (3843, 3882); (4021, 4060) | 1.91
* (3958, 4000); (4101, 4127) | 1.50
